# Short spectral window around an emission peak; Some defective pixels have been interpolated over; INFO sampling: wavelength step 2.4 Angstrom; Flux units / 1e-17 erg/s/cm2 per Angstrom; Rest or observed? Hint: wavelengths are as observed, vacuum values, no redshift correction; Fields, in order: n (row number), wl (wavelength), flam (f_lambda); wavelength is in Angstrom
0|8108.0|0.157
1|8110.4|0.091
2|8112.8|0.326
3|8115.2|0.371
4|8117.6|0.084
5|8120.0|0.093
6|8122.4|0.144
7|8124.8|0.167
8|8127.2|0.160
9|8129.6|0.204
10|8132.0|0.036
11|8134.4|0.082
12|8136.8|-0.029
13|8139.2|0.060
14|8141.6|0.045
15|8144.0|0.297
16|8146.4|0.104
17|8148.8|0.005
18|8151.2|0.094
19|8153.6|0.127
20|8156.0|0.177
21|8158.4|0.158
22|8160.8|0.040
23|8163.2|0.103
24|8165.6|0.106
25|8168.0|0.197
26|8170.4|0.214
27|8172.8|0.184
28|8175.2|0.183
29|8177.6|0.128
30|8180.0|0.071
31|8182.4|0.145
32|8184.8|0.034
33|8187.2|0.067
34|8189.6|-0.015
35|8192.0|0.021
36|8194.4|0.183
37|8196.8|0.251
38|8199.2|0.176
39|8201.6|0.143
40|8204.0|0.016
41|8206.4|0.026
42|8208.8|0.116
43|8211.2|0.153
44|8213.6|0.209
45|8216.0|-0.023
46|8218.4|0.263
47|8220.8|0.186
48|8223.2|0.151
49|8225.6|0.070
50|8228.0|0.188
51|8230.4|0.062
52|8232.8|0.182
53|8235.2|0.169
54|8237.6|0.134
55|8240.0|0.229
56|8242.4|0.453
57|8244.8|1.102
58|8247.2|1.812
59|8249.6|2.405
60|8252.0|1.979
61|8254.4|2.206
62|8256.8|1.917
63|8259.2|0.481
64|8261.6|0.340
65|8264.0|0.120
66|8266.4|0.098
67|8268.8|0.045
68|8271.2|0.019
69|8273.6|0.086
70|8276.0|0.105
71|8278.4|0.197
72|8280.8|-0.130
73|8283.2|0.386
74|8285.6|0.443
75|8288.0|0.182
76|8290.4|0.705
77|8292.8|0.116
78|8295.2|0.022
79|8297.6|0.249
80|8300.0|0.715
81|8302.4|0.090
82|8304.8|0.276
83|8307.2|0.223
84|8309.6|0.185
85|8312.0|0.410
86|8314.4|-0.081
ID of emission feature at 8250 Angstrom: [O II]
